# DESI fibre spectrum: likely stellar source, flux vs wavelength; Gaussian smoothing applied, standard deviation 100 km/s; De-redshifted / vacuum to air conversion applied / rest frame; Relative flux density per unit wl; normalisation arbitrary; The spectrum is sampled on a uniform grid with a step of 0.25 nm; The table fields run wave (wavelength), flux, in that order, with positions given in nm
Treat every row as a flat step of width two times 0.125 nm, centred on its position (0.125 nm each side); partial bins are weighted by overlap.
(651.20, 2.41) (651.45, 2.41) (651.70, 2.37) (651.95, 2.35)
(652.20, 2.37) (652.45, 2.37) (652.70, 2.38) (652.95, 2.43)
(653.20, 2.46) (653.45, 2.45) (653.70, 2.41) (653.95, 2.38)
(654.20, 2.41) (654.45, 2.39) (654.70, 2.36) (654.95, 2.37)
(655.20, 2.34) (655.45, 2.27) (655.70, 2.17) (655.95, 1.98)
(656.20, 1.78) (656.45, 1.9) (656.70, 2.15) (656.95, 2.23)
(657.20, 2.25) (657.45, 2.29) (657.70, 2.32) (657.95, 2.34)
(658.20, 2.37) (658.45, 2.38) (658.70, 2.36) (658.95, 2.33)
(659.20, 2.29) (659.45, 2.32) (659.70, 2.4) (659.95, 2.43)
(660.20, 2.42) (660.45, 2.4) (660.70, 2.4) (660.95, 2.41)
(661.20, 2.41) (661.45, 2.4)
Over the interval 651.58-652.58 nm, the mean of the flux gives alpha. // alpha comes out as 2.37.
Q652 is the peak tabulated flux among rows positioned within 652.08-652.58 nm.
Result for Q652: 2.37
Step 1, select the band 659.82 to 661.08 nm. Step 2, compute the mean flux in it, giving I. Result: 2.41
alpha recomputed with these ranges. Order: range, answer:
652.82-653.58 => 2.45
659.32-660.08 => 2.38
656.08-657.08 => 2.02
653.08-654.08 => 2.42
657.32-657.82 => 2.3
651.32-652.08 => 2.38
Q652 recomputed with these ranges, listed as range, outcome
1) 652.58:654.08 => 2.46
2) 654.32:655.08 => 2.39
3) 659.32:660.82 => 2.43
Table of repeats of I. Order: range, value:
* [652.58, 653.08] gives 2.41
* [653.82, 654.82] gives 2.39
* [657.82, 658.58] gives 2.36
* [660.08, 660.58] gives 2.41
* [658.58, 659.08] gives 2.34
